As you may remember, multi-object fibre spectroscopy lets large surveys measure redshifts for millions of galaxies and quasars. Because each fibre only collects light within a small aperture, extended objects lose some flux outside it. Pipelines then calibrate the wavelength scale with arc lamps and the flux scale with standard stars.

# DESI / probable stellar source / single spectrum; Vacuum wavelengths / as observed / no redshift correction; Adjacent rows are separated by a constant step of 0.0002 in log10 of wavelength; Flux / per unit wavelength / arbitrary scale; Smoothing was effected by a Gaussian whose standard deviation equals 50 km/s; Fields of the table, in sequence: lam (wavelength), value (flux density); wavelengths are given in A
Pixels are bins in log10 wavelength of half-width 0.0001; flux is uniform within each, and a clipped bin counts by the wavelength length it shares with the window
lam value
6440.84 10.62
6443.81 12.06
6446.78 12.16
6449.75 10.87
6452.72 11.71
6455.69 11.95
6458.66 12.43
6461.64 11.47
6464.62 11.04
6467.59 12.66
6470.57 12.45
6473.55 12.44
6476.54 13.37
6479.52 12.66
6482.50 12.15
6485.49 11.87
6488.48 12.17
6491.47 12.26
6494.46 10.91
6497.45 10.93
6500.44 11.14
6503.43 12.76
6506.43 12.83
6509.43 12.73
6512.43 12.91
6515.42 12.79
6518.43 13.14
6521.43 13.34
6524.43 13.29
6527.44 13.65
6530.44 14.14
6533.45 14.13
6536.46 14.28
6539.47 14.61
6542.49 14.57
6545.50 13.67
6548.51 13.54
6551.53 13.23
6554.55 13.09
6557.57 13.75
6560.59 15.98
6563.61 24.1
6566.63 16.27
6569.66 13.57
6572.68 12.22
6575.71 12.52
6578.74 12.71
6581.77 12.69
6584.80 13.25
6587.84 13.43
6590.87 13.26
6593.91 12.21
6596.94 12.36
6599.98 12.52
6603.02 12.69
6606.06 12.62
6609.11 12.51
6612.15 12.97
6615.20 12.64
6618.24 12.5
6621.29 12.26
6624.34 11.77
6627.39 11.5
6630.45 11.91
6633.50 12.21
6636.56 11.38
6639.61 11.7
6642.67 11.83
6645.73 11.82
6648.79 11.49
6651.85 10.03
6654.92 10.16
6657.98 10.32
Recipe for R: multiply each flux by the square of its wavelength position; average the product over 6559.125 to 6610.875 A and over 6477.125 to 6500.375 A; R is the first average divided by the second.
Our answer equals 1.2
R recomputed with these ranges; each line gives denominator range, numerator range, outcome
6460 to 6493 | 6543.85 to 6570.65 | 1.28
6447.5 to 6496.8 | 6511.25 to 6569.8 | 1.23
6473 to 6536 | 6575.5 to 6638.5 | 1.01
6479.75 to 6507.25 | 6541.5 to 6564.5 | 1.29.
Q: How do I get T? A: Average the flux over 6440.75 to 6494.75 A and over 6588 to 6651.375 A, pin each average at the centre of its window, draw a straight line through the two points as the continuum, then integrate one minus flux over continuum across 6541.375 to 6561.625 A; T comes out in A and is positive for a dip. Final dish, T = -3.0 A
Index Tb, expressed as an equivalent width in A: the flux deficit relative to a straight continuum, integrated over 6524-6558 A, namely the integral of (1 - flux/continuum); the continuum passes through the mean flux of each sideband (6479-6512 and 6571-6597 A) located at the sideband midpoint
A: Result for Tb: -3.9 A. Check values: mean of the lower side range 12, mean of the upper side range 12.8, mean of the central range 13.8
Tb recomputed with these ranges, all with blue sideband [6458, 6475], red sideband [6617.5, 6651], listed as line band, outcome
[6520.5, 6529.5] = -1.13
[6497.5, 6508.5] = -0.08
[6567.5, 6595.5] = -2.51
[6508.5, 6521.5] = -1.05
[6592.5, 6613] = -1.20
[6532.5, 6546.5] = -2.73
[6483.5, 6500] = 0.56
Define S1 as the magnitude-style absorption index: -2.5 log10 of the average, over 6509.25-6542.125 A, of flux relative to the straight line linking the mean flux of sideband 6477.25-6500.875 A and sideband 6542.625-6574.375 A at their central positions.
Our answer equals -0.01 mag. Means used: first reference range 11.8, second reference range 14.9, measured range 13.6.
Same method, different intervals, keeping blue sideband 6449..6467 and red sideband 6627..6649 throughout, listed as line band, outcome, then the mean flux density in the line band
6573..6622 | -0.085 mag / 12.7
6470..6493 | -0.066 mag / 12.4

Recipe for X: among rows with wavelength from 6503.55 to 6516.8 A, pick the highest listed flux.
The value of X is 12.91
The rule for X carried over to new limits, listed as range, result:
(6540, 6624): 24.1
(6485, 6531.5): 14.14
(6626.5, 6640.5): 12.21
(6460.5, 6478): 13.37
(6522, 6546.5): 14.61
